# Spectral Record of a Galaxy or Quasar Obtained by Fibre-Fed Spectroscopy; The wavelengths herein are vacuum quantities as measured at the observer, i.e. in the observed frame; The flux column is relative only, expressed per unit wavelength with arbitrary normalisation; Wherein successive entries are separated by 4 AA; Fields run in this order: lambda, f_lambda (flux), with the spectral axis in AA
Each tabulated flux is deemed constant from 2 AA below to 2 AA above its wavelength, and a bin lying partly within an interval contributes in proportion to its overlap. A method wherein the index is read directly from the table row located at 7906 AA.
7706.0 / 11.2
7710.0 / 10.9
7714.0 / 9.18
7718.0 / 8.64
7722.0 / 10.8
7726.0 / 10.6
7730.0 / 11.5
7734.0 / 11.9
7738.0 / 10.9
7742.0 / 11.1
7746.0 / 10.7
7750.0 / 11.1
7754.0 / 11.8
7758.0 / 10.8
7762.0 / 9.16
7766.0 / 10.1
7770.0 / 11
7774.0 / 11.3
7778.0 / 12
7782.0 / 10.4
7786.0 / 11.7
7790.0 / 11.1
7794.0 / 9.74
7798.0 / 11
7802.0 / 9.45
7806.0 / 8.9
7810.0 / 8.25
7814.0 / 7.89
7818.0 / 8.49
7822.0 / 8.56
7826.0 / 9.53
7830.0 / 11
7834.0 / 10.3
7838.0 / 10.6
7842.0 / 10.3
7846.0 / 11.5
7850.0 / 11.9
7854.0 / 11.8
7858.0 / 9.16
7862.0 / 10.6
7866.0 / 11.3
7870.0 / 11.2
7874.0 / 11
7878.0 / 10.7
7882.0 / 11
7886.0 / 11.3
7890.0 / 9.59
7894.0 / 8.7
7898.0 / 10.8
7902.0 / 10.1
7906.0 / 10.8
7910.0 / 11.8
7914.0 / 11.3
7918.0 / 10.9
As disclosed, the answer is 10.8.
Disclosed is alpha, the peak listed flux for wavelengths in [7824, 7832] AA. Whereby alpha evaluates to 11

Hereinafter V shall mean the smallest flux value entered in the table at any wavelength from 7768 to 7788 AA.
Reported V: 10.4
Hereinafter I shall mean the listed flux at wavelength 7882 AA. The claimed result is 11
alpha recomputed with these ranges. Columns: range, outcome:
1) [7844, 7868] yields 11.9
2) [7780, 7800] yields 11.7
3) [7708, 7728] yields 10.9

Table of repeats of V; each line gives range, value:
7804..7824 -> 7.89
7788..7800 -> 9.74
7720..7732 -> 10.6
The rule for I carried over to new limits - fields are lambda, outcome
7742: 11.1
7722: 10.8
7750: 11.1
